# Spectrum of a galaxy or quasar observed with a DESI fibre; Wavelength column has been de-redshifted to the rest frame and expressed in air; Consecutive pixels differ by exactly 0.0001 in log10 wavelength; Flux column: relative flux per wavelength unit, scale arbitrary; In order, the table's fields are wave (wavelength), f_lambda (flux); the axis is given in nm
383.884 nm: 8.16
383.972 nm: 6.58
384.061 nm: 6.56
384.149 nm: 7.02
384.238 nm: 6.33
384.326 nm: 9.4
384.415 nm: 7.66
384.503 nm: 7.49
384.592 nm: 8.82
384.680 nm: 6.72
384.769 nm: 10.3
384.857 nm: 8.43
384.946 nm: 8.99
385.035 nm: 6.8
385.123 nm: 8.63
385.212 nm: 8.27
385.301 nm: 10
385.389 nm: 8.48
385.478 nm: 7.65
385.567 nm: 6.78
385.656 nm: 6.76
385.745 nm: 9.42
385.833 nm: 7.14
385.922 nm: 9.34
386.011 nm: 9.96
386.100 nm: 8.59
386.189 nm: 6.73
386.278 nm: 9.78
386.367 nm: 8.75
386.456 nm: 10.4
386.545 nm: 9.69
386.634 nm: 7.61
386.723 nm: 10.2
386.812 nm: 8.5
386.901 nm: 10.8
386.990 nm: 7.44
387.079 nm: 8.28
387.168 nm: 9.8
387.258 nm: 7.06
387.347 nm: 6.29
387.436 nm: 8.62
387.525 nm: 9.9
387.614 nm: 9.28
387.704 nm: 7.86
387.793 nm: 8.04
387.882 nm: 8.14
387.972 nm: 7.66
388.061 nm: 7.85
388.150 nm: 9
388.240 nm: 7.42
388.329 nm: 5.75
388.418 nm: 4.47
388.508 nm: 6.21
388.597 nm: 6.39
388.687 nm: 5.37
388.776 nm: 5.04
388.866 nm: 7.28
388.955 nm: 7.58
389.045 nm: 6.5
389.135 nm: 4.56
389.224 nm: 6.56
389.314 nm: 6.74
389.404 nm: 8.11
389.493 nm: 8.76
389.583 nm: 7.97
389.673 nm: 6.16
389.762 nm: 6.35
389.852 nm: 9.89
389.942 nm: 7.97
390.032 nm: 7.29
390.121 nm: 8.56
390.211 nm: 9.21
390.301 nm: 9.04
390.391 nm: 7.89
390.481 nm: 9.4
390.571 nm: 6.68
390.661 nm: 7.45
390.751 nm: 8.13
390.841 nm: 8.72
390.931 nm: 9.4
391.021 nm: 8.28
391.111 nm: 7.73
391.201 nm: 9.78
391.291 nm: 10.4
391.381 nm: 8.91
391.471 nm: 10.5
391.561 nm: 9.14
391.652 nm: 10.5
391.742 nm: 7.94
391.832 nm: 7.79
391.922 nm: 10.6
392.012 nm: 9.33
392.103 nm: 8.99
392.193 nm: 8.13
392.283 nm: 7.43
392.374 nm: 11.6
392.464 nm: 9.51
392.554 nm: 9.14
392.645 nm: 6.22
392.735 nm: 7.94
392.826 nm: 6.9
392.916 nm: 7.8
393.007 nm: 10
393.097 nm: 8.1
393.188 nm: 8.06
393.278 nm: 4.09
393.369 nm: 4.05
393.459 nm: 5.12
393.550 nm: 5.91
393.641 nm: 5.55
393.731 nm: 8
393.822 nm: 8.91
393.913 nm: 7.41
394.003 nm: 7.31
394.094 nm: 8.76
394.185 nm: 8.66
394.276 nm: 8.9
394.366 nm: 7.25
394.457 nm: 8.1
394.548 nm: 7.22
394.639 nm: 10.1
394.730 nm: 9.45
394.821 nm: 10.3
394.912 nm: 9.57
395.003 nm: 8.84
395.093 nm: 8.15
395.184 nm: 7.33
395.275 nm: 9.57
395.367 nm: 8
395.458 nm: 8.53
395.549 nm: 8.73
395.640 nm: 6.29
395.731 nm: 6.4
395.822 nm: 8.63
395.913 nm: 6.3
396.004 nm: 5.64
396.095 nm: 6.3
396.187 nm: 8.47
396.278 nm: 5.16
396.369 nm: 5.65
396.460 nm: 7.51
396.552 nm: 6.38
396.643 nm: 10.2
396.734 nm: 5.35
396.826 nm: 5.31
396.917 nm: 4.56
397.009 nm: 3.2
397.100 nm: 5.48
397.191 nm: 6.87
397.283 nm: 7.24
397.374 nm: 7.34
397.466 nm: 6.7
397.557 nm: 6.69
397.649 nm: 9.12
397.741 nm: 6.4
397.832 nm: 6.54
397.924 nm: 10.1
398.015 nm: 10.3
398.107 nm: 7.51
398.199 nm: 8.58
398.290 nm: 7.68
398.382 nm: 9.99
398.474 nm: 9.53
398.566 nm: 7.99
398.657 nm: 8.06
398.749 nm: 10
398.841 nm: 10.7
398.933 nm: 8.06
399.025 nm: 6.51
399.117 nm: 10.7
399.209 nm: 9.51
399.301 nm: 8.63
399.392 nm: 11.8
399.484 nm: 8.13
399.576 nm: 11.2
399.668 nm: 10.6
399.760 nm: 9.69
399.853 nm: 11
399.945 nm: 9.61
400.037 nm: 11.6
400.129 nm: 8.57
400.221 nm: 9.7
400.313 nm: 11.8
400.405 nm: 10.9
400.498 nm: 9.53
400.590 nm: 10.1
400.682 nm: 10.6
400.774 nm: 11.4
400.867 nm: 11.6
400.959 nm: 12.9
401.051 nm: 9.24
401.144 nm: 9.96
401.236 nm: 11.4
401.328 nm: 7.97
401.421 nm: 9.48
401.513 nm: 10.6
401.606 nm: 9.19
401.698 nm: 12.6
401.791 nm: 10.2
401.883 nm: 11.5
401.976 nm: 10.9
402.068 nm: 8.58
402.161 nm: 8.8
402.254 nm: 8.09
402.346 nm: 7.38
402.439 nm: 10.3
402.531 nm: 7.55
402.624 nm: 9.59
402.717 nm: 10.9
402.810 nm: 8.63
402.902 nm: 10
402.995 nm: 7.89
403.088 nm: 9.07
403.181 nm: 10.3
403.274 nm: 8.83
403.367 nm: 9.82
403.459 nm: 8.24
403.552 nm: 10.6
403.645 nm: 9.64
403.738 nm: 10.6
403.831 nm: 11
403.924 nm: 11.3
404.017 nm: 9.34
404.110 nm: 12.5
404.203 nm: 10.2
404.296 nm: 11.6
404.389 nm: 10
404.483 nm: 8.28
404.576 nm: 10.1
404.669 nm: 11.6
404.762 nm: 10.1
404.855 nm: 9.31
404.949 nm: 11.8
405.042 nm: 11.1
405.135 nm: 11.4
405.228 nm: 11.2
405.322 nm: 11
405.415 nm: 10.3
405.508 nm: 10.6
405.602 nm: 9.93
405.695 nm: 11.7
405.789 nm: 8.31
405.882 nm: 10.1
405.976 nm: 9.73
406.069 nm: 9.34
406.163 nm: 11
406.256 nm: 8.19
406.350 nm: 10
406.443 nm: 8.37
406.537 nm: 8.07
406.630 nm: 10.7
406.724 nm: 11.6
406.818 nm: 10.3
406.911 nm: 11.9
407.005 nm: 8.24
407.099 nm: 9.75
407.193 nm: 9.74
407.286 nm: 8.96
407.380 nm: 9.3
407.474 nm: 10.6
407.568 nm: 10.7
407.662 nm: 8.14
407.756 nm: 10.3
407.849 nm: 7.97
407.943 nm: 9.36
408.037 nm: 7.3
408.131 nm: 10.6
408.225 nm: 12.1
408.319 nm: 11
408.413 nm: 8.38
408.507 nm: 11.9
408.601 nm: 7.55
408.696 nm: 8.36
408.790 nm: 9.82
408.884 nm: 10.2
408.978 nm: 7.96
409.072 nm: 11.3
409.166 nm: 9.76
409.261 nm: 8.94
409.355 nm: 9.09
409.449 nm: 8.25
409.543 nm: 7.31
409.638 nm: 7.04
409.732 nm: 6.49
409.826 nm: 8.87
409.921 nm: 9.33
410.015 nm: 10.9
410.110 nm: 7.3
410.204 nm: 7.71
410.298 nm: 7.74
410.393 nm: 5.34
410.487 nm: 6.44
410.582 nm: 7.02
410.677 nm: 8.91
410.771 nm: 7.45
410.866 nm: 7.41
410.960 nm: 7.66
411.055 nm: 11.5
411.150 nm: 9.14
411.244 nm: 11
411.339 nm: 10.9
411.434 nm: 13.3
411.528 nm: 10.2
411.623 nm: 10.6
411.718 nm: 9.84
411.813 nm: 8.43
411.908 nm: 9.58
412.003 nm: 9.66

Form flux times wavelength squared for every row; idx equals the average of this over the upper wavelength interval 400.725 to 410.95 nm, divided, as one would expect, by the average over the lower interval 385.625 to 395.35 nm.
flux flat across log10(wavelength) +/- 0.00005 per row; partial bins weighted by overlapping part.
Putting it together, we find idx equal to 1.28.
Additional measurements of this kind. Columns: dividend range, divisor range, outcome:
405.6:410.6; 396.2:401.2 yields 1.10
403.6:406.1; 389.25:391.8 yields 1.33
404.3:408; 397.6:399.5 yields 1.17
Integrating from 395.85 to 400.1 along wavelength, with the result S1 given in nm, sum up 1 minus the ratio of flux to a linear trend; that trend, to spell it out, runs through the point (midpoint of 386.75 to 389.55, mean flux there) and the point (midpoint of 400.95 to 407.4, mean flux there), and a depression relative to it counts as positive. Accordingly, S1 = 0.46 nm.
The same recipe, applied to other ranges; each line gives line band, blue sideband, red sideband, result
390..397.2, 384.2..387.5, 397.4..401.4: 0.92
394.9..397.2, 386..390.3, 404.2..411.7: 0.41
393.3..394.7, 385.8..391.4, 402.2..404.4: 0.20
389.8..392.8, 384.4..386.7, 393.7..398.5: -0.27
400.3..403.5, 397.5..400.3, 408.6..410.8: -0.33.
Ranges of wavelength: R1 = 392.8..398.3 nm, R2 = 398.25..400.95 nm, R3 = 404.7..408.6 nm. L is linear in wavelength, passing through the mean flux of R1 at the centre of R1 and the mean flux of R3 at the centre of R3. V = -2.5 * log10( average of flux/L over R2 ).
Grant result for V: -0.181 mag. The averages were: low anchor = 7.42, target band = 9.88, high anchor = 9.99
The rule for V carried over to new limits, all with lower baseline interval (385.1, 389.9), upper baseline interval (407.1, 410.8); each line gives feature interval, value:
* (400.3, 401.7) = -0.23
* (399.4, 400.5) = -0.21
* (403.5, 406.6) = -0.18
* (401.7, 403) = -0.11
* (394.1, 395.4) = -0.06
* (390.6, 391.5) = -0.11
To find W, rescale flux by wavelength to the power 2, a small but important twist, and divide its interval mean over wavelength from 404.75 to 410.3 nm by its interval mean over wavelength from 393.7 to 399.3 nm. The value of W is 1.3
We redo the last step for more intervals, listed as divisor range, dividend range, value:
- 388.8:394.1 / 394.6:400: 1.05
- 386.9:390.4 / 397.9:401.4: 1.38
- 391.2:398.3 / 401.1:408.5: 1.34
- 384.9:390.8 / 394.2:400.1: 1.08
